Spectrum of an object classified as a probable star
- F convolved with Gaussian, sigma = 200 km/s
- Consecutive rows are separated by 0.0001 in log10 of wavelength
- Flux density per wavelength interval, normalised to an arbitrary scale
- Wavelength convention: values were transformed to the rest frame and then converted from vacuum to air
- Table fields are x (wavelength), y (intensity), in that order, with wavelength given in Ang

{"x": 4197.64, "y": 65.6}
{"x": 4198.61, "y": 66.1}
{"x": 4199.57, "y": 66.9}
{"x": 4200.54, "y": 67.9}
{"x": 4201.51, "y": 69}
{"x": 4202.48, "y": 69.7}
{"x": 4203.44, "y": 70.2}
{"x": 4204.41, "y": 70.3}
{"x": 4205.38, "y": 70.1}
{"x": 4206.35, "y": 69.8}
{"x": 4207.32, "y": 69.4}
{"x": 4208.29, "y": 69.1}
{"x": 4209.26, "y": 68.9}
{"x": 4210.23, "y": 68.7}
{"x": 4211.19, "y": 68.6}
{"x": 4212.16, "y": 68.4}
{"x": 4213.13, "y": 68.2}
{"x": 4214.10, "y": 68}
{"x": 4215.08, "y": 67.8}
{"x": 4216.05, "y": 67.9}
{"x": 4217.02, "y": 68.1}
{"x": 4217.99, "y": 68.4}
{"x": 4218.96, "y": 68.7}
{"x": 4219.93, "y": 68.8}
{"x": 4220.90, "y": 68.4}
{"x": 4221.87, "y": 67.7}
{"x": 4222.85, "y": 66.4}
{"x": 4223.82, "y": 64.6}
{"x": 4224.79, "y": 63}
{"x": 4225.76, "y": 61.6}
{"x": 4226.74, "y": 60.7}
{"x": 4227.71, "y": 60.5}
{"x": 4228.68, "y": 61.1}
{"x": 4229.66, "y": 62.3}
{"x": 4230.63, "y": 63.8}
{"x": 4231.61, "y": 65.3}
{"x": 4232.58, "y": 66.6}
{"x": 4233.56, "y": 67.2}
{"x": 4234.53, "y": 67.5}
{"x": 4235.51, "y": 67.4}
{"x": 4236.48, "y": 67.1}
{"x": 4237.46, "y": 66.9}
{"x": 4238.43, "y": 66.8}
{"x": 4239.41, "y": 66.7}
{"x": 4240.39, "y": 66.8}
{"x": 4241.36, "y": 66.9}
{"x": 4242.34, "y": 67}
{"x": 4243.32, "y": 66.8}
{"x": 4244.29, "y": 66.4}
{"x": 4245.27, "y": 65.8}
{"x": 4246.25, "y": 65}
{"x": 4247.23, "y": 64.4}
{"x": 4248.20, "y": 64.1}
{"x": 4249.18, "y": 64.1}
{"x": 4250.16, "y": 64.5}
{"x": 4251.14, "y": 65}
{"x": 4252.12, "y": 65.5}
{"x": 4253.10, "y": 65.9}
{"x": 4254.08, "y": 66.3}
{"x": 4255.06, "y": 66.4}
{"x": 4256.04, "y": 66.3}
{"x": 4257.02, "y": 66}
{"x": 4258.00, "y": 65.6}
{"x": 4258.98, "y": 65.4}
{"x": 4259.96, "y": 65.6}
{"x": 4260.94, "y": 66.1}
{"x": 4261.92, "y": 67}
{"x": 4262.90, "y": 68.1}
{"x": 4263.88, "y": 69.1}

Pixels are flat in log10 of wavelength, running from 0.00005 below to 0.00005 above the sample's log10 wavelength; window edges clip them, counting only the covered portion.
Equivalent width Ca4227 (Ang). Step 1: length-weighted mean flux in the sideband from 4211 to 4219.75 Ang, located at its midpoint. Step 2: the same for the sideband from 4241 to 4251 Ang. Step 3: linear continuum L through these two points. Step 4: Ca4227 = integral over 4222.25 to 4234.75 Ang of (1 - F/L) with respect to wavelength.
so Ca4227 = 0.59 Ang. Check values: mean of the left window 68.2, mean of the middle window 63.8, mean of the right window 65.4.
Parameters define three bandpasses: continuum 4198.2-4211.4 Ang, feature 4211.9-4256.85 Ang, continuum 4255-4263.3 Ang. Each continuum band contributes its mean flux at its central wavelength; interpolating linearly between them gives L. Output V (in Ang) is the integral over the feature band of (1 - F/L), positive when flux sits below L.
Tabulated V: 1.1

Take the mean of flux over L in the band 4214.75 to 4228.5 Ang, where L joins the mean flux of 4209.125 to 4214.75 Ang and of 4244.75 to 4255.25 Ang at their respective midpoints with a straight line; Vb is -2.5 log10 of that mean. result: 0.029 mag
